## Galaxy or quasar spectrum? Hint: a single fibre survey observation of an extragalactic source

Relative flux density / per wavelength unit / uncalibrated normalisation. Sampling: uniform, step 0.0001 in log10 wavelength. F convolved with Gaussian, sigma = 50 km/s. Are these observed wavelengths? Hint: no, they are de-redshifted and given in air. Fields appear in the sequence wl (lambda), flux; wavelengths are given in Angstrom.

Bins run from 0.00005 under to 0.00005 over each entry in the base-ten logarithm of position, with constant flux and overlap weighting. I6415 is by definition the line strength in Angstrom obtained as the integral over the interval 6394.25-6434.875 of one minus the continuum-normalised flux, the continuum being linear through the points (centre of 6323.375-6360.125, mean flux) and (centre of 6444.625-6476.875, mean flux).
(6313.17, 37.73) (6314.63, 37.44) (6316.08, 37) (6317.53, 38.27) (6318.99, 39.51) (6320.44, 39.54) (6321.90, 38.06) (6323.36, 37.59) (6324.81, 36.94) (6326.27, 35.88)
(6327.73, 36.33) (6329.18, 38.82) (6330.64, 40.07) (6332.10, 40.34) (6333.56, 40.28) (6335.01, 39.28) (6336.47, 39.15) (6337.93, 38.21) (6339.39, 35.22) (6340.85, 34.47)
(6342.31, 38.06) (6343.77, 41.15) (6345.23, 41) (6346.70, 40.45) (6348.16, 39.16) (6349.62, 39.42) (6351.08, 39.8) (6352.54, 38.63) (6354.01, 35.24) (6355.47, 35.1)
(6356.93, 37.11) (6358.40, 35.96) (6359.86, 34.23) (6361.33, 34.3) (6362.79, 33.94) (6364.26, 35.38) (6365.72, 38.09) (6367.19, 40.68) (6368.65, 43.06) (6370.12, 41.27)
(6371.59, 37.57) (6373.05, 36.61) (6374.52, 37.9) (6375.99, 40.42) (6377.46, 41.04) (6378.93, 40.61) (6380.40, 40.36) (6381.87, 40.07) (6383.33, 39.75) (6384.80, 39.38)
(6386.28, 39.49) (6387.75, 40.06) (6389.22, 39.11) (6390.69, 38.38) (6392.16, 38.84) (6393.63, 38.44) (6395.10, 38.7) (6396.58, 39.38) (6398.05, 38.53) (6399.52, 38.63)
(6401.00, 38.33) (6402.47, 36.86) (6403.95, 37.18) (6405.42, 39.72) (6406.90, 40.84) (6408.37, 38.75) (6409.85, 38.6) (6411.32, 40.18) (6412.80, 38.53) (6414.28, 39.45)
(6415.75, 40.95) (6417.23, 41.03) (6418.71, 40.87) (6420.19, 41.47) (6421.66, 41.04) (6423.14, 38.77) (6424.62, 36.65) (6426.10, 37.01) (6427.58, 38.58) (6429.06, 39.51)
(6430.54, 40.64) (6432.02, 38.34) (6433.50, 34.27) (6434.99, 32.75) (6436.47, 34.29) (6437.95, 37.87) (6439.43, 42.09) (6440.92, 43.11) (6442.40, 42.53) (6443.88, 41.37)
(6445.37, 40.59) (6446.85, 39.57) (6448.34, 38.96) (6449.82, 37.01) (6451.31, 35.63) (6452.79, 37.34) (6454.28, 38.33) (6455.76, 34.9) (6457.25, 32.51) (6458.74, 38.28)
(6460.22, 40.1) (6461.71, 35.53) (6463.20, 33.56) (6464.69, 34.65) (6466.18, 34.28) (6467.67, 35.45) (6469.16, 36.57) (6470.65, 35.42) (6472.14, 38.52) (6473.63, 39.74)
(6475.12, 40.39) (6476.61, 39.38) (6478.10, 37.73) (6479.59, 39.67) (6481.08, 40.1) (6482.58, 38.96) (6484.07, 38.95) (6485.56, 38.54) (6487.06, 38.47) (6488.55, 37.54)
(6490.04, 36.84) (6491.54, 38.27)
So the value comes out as -1.6 Angstrom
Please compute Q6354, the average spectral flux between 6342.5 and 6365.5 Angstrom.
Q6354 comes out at 37.4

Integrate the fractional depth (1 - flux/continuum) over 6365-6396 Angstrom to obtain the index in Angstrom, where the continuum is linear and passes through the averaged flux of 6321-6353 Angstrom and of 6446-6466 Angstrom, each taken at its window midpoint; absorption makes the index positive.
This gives -1.4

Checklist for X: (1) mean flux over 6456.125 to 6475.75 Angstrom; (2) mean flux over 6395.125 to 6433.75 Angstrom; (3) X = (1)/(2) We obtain 0.93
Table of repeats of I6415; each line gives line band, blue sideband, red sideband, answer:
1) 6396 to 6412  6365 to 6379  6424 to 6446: 0.1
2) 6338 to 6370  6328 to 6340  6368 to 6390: 1.3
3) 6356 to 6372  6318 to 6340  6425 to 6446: 0.5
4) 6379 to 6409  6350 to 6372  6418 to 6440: -1.0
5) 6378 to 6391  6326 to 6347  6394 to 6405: -0.5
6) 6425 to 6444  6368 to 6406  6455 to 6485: -0.2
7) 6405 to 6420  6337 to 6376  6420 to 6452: -0.6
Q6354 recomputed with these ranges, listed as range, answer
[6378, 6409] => 39.1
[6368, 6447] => 39.2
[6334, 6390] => 38.5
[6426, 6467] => 37.6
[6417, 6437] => 38.2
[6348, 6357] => 37.8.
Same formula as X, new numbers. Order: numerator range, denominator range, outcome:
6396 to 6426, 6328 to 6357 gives 1.02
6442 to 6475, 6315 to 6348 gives 0.97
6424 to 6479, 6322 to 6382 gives 0.98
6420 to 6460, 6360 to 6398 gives 0.99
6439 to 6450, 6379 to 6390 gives 1.02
